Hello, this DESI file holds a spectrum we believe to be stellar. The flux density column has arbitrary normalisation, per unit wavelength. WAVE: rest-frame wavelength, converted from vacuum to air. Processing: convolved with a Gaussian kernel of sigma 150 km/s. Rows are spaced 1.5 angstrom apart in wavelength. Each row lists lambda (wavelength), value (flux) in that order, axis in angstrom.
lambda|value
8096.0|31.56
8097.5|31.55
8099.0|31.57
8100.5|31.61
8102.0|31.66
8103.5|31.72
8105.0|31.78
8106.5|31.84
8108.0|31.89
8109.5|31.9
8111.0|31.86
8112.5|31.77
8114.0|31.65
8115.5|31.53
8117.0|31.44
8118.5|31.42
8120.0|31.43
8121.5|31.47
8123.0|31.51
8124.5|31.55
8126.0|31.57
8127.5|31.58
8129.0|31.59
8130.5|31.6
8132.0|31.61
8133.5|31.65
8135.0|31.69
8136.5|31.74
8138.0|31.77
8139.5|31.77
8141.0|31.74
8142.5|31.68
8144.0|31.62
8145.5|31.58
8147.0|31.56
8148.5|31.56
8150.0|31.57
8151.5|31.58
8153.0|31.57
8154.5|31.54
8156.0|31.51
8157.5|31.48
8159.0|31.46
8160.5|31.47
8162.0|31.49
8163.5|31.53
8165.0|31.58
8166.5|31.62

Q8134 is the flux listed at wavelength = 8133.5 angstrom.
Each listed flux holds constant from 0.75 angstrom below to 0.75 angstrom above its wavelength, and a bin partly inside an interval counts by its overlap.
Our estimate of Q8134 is 31.65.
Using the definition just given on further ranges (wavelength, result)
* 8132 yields 31.61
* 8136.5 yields 31.74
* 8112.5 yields 31.77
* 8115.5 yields 31.53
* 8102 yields 31.66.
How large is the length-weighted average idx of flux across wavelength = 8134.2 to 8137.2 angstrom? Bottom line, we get 31.7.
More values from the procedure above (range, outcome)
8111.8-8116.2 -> 31.6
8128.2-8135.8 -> 31.6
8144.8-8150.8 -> 31.6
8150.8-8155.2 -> 31.6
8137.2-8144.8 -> 31.7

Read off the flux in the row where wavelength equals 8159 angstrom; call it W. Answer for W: 31.46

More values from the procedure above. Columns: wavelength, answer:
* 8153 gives 31.57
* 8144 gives 31.62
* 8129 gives 31.59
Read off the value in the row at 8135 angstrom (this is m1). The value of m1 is 31.69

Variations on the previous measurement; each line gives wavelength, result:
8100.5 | 31.61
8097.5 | 31.55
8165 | 31.58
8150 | 31.57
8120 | 31.43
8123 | 31.51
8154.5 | 31.54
